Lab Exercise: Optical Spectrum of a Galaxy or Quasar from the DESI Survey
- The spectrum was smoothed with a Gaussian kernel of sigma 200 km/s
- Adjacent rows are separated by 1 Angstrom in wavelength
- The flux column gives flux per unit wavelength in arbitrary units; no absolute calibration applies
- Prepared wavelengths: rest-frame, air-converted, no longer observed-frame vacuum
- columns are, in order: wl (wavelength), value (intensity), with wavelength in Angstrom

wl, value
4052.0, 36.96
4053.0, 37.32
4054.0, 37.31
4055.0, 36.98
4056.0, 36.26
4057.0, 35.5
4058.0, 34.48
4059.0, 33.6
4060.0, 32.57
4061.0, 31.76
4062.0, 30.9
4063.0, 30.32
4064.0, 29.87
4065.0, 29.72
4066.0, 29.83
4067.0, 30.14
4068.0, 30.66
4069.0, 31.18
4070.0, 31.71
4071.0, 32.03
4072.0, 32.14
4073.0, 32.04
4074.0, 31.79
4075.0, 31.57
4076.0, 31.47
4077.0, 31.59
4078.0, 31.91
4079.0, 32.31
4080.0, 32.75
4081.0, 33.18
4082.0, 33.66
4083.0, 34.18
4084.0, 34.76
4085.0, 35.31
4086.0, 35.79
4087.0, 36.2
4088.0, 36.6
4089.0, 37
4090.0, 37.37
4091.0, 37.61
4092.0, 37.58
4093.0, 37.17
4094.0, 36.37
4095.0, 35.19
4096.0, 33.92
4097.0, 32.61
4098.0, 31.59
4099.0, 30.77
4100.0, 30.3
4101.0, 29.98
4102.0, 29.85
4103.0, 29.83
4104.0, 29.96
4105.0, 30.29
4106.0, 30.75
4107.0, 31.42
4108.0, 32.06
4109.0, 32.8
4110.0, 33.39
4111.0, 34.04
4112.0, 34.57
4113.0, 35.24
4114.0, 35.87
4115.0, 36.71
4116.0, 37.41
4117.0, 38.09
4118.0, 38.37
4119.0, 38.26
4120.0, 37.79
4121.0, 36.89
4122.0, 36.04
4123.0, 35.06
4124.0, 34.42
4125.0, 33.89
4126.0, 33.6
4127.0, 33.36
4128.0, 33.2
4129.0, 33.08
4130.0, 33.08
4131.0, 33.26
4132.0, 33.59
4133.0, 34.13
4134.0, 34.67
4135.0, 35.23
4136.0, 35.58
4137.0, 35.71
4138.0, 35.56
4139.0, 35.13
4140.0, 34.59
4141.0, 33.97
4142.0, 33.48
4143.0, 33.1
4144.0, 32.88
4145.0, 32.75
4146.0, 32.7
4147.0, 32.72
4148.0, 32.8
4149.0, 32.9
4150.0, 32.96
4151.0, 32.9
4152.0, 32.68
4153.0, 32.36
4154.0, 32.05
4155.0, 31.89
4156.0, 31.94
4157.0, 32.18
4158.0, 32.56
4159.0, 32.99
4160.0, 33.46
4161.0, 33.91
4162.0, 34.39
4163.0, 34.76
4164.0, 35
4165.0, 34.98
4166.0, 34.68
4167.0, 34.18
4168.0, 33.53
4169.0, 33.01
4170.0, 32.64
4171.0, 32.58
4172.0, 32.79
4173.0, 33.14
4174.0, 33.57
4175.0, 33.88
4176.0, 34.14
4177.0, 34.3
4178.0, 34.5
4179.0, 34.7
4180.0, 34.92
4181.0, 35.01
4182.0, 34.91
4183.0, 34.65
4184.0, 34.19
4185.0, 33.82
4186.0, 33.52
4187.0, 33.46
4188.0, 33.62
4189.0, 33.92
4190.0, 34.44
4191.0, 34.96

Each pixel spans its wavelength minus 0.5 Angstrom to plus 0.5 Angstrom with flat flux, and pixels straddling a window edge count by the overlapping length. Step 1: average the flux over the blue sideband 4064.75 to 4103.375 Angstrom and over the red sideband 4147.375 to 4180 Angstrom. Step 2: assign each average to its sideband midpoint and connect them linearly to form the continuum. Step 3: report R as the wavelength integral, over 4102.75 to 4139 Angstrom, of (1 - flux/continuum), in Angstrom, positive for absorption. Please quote -1.3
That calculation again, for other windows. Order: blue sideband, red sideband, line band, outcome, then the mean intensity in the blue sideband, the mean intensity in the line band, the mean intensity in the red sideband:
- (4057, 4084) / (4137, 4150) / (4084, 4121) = -1.99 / 31.9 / 34.4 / 33.6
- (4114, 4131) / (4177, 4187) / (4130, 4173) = 1.77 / 35.5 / 33.5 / 34.4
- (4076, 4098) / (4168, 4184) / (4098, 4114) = 1.28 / 34.8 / 31.8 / 33.9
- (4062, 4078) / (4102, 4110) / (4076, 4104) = -2.43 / 31.1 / 33.8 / 31.1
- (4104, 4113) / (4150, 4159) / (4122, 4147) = -1.24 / 32.4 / 34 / 32.4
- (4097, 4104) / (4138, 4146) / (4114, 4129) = -1.73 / 30.5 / 35.8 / 33.8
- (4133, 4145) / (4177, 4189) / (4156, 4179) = 0.45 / 34.4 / 33.7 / 34.3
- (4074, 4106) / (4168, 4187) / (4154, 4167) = 0.10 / 33.4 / 33.5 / 33.9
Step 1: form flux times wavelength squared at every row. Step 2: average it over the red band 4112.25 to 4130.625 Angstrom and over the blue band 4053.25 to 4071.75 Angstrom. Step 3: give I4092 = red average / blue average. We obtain 1.12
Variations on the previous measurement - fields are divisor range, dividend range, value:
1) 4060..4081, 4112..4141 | 1.15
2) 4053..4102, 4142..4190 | 1.05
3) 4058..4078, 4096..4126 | 1.10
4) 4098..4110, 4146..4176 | 1.11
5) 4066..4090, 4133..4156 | 1.05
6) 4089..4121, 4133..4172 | 1.00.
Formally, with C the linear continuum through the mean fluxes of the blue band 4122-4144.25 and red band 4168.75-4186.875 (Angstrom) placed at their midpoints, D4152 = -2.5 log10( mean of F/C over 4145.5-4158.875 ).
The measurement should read 0.050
